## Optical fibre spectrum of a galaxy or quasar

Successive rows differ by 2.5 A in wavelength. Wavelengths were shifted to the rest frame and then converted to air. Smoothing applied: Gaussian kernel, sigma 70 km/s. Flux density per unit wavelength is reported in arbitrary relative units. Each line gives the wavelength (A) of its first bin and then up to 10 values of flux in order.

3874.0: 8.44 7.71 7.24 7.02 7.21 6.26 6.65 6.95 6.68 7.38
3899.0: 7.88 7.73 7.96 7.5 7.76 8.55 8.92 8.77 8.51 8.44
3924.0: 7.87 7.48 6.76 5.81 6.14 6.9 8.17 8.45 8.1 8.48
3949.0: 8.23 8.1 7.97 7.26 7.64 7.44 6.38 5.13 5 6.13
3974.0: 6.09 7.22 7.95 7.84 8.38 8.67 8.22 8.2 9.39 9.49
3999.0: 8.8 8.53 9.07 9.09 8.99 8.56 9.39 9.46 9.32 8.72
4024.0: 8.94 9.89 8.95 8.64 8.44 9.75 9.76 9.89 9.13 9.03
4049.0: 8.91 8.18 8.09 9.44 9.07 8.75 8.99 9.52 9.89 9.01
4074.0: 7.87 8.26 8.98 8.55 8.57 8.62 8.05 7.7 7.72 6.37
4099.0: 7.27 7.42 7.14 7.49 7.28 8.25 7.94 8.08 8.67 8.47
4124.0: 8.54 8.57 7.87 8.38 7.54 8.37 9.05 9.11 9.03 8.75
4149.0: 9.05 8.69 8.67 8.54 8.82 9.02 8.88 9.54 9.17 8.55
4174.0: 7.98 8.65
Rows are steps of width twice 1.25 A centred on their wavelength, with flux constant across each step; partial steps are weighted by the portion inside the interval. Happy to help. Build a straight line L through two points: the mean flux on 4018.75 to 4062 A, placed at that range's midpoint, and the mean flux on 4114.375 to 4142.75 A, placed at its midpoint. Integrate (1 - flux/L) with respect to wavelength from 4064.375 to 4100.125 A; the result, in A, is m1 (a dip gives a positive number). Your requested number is 1.71 A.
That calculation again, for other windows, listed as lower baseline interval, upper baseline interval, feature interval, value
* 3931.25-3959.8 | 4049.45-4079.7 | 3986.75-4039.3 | -4.3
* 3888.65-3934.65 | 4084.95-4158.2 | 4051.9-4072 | -2.6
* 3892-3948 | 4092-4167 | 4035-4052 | -2.6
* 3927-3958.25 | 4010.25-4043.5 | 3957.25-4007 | 3.8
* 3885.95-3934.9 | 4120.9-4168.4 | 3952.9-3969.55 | 2.2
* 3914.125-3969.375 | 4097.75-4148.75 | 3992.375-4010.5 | -3.1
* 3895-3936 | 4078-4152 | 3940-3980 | 2.9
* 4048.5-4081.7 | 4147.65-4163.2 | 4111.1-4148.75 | 1.5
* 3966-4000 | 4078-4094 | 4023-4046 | -3.6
